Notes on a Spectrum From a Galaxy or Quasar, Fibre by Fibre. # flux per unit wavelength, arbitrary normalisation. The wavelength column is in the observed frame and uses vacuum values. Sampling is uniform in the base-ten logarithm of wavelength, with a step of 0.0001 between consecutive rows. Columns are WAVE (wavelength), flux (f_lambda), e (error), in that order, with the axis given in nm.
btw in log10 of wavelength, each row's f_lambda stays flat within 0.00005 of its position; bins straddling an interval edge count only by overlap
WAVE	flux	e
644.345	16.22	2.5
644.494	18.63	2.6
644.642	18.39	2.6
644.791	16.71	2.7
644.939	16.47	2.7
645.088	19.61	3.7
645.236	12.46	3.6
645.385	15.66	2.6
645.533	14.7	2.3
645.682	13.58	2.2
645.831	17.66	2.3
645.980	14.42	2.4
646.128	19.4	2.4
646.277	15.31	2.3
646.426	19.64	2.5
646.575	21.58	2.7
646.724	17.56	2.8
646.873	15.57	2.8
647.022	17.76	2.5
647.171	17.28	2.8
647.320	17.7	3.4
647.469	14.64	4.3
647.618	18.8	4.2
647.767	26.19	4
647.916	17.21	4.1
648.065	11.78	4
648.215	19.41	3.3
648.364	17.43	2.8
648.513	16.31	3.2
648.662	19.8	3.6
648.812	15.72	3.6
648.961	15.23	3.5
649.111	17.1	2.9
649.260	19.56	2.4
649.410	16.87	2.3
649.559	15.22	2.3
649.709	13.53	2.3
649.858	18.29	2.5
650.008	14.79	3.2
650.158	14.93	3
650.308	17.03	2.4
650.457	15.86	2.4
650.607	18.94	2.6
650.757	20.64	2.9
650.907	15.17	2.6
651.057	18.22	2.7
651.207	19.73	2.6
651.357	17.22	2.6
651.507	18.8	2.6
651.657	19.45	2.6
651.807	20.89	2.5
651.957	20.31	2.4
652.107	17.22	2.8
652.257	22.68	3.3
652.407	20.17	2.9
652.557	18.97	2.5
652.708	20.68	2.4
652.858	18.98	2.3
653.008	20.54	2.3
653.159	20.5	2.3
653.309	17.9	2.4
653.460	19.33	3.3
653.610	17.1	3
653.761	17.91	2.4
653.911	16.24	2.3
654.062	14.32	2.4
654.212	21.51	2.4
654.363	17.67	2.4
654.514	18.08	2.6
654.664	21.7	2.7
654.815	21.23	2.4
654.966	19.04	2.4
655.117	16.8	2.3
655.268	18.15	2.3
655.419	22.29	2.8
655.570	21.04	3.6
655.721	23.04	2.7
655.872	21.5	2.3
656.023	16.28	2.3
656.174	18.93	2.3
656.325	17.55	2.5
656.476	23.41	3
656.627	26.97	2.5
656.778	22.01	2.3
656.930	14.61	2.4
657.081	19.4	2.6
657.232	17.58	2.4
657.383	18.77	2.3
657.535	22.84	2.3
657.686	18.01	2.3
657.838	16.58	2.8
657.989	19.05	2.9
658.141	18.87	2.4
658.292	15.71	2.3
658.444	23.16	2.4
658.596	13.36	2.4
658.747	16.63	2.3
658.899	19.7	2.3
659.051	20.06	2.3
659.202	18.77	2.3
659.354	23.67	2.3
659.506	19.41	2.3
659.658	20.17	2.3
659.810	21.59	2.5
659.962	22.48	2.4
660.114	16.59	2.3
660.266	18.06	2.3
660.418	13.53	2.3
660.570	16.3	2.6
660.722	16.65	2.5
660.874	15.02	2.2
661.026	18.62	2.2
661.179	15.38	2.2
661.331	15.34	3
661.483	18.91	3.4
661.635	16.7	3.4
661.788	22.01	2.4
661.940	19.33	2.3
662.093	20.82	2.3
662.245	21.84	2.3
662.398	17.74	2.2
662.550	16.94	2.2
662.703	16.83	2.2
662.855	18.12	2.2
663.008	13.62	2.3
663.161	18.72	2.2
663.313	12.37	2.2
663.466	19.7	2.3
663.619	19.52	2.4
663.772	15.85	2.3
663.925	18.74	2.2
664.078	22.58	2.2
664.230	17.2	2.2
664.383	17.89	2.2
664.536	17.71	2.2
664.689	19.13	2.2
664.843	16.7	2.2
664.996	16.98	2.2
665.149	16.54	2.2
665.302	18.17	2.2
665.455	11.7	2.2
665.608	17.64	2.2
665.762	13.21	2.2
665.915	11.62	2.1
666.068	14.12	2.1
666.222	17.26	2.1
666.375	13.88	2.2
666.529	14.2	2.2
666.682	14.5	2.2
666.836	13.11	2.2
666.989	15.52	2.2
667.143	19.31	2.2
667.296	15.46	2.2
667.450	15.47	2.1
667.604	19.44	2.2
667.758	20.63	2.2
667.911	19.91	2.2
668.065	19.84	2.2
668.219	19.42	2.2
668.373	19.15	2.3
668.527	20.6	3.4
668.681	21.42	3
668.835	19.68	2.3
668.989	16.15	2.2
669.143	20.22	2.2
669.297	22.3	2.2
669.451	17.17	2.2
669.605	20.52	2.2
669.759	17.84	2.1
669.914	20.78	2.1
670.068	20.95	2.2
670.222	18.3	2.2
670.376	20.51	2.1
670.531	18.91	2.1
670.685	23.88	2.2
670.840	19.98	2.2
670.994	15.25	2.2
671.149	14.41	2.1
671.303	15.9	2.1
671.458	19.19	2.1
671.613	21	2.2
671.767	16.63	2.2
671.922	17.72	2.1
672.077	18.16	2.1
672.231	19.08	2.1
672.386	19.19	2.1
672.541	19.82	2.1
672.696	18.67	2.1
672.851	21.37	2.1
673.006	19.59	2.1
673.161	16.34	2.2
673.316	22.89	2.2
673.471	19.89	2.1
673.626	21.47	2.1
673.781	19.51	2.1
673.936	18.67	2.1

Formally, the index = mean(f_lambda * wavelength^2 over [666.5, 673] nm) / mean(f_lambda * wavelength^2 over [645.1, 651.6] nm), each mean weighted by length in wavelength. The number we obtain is 1.16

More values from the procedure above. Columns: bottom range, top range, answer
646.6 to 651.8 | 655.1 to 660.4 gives 1.15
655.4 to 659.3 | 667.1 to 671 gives 1.04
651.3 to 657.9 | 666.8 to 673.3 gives 1.02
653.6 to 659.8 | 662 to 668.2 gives 0.91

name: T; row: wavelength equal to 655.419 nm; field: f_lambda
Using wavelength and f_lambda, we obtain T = 22.29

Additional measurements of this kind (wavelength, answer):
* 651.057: 18.22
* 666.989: 15.52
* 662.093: 20.82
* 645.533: 14.7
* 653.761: 17.91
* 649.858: 18.29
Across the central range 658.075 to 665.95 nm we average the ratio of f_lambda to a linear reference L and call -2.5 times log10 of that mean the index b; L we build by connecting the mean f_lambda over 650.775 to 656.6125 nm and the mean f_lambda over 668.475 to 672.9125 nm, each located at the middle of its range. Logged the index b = 0.08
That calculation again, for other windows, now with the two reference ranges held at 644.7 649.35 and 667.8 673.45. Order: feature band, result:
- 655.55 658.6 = -0.09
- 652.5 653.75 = -0.09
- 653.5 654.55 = 0.01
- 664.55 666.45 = 0.20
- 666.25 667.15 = 0.26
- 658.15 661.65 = 0.01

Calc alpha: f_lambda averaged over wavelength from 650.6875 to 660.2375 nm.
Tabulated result 19.3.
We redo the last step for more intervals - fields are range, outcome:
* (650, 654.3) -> 18.5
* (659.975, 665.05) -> 17.7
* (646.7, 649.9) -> 17.2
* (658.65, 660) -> 20.1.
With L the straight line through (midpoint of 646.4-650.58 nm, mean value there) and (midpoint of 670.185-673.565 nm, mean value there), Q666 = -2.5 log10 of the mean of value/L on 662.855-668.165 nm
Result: 0.108 mag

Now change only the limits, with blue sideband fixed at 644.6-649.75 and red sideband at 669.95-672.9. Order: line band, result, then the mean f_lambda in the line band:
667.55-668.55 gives -0.07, 19.8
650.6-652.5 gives -0.11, 19.2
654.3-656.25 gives -0.12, 19.7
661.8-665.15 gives 0.01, 18.1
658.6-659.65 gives -0.08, 19.3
